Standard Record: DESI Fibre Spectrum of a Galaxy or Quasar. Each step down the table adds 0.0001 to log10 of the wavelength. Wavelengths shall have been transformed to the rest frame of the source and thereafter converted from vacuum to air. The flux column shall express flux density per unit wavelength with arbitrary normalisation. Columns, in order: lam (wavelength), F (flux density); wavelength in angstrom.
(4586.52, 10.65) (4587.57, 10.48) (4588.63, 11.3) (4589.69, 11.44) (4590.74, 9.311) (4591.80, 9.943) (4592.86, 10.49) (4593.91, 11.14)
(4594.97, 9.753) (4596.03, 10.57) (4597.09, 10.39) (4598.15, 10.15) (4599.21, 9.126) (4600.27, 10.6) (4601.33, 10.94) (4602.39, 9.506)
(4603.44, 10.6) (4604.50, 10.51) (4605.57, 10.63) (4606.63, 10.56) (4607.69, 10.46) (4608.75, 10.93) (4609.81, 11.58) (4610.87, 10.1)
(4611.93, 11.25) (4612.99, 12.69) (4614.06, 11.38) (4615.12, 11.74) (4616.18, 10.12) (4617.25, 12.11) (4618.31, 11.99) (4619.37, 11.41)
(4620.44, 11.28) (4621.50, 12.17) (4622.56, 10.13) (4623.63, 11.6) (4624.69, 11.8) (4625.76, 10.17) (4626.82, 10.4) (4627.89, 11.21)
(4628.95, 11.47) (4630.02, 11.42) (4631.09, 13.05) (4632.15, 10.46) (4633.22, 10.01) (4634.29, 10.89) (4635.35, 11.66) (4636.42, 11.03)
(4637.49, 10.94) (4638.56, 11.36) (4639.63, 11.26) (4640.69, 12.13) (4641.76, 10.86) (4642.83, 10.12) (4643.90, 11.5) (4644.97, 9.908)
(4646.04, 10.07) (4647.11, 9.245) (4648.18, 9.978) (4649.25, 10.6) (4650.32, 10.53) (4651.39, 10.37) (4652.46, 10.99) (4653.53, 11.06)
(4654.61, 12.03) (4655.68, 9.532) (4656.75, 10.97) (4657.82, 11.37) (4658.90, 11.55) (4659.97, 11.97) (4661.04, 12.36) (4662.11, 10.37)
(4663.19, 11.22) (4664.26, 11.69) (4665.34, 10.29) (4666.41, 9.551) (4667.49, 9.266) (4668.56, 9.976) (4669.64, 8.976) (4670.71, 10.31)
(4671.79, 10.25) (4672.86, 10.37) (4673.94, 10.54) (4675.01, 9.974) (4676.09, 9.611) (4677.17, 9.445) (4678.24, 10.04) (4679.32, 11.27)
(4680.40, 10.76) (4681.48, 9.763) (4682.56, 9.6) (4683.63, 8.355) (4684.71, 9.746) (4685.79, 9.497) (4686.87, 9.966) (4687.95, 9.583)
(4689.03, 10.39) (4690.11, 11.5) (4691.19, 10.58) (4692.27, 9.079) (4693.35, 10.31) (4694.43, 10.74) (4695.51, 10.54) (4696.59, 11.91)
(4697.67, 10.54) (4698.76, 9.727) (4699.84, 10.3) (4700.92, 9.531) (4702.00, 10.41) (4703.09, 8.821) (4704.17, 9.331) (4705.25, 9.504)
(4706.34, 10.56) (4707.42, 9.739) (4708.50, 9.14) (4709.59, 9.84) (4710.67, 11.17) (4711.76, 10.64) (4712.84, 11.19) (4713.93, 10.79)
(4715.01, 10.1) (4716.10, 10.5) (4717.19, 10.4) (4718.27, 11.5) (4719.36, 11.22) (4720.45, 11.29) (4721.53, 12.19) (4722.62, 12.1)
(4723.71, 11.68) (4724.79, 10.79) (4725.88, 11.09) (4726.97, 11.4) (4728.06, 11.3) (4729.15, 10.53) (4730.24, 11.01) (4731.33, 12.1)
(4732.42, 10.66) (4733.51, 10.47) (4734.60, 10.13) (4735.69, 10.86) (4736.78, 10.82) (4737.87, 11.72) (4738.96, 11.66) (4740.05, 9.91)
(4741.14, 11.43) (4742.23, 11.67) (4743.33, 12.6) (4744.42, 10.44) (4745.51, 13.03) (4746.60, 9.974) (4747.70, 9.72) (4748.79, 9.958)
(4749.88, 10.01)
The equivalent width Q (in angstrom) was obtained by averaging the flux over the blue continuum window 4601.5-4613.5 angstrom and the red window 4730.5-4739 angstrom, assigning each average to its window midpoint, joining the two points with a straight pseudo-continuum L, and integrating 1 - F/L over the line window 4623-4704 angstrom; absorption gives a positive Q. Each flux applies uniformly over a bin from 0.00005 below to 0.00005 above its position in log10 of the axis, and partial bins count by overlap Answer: 2.7 angstrom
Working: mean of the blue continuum 10.8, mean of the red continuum 11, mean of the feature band 10.5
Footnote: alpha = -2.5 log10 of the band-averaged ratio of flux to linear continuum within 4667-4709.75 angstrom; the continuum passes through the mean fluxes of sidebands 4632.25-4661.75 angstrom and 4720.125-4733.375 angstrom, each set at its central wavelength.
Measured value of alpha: 0.115 mag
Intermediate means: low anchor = 10.9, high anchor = 11.3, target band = 10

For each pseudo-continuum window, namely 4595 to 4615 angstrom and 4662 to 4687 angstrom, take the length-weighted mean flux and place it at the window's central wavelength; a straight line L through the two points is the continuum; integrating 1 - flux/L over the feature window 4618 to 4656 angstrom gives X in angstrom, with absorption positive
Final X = -2.2 angstrom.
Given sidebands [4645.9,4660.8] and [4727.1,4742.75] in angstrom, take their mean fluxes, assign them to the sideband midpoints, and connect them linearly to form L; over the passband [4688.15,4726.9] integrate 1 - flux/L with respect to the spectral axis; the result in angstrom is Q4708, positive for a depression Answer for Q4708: 1.4 angstrom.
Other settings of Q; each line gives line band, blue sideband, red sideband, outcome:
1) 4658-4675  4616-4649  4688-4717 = 0.13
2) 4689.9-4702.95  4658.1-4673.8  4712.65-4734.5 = 0.60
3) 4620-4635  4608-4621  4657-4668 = 0.14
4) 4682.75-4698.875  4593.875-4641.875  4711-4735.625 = 1.26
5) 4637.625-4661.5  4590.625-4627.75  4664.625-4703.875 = -1.15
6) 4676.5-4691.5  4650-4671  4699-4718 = 0.59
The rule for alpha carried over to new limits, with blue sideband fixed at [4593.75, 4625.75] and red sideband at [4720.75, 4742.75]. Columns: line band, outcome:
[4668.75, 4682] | 0.10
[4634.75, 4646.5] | 0.00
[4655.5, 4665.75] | -0.02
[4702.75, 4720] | 0.08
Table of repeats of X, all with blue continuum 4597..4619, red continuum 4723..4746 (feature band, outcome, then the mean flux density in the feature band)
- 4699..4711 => 1.4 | 9.83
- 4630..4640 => -0.3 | 11.2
